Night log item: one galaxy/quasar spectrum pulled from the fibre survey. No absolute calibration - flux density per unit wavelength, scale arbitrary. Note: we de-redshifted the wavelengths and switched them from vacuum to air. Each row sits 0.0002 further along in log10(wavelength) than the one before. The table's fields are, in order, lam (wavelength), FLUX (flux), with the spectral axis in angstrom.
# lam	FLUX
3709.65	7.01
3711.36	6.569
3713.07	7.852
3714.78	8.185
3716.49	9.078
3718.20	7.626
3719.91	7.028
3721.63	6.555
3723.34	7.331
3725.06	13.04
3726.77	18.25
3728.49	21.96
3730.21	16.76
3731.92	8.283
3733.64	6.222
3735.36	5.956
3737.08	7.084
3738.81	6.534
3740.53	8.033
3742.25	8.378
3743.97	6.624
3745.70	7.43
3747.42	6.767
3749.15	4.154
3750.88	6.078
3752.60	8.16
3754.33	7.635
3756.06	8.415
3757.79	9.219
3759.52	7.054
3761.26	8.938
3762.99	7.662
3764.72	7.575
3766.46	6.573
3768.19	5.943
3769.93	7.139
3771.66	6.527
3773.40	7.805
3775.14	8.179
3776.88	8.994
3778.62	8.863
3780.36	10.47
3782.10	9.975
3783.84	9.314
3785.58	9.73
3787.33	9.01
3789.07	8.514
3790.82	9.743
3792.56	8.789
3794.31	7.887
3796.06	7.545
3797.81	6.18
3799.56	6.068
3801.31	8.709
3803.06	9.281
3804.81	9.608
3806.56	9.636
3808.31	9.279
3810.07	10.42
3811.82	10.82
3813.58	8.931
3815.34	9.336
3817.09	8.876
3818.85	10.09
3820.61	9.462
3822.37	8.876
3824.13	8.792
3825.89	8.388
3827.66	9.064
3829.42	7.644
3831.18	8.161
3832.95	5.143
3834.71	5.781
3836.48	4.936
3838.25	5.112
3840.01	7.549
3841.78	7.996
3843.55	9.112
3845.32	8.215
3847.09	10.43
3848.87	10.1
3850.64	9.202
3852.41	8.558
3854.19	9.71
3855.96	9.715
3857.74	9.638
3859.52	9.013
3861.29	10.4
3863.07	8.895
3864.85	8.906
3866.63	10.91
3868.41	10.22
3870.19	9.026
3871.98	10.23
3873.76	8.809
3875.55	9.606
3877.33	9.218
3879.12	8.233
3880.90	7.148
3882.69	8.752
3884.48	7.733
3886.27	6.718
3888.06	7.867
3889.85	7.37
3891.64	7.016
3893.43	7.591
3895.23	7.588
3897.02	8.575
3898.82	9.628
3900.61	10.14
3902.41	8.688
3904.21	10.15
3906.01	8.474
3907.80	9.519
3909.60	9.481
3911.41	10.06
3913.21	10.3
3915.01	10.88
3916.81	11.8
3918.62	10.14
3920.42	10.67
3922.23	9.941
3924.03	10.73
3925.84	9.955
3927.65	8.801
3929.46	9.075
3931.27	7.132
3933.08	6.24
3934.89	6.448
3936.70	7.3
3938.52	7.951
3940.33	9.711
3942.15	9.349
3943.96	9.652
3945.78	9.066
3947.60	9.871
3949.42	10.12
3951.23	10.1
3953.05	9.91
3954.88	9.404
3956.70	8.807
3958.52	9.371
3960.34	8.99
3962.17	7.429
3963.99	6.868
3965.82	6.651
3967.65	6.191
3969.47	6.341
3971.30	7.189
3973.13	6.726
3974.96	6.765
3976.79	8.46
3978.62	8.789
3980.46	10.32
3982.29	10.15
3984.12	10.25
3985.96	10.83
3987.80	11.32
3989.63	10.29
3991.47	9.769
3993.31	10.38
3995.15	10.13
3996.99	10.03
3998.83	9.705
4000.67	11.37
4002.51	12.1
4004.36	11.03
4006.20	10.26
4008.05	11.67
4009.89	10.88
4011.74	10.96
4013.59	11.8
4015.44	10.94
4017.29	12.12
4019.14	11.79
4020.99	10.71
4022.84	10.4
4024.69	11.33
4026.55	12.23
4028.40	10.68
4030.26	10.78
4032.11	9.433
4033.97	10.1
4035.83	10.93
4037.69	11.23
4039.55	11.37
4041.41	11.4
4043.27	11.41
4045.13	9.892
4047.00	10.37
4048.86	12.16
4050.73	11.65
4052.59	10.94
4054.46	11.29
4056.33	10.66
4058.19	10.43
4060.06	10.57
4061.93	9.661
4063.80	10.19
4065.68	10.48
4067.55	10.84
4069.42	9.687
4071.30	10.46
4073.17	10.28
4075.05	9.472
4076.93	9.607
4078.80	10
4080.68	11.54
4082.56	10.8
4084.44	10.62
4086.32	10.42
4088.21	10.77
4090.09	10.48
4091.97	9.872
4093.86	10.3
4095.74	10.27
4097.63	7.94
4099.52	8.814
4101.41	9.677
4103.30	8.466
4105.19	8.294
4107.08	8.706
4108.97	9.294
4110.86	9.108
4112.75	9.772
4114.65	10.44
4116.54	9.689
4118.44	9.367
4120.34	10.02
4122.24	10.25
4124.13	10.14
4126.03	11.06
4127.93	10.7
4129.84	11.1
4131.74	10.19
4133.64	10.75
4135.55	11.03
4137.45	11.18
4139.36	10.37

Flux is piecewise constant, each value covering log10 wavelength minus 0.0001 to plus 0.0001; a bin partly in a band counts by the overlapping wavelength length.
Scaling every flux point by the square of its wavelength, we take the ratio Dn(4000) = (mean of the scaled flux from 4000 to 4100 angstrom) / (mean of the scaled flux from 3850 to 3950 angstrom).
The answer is 1.27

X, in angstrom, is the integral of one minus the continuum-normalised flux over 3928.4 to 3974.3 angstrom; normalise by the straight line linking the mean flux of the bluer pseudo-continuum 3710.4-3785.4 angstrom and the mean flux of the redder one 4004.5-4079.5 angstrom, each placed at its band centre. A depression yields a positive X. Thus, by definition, 8.4 angstrom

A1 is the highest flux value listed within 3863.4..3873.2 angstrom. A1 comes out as 10.91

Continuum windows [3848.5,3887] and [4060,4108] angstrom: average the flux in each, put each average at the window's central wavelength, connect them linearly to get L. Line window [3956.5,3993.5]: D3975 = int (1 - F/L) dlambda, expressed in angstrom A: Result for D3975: 3.47 angstrom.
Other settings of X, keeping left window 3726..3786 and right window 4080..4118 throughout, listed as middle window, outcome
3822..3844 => 3.8 angstrom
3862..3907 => 1.7 angstrom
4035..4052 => -2.8 angstrom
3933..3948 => 1.2 angstrom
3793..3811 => 0.6 angstrom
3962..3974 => 3.3 angstrom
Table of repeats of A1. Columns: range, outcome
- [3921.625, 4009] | 12.1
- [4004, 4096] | 12.23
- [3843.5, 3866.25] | 10.43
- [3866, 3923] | 11.8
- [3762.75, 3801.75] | 10.47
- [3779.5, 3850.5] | 10.82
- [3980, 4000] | 11.32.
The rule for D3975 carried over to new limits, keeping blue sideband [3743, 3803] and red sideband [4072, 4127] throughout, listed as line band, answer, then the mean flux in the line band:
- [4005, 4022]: -3.5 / 11.2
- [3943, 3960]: -1.2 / 9.57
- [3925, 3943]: 1.4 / 8.18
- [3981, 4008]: -4.0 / 10.6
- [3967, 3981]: 2.4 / 7.55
